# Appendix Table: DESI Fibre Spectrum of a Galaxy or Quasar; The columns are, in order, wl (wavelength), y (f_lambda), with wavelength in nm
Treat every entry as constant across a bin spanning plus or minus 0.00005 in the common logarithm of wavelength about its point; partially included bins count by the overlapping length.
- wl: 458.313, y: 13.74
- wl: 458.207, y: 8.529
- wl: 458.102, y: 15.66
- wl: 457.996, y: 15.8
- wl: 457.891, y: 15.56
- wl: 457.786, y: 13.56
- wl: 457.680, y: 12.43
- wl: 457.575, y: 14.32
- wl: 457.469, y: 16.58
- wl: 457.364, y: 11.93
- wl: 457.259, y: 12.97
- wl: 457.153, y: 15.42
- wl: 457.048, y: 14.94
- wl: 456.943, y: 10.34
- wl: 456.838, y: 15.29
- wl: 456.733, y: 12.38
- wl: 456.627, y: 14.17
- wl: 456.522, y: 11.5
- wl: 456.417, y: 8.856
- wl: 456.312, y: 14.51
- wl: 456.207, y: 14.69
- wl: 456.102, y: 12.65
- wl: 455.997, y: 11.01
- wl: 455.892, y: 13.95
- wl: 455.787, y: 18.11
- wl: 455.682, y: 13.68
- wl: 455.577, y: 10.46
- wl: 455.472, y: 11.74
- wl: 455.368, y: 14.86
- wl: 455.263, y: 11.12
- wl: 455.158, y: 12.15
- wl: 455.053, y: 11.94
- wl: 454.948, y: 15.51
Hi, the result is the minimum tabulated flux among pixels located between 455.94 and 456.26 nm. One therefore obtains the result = 11.01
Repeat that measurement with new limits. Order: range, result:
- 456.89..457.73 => 10.34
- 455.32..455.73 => 10.46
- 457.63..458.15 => 12.43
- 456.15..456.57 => 8.856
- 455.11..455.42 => 11.12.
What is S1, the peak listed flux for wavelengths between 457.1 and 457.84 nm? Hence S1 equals 16.58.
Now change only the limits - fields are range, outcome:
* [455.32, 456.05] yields 18.11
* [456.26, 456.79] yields 14.51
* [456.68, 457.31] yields 15.42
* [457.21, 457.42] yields 12.97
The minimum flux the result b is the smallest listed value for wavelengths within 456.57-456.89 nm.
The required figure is 12.38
